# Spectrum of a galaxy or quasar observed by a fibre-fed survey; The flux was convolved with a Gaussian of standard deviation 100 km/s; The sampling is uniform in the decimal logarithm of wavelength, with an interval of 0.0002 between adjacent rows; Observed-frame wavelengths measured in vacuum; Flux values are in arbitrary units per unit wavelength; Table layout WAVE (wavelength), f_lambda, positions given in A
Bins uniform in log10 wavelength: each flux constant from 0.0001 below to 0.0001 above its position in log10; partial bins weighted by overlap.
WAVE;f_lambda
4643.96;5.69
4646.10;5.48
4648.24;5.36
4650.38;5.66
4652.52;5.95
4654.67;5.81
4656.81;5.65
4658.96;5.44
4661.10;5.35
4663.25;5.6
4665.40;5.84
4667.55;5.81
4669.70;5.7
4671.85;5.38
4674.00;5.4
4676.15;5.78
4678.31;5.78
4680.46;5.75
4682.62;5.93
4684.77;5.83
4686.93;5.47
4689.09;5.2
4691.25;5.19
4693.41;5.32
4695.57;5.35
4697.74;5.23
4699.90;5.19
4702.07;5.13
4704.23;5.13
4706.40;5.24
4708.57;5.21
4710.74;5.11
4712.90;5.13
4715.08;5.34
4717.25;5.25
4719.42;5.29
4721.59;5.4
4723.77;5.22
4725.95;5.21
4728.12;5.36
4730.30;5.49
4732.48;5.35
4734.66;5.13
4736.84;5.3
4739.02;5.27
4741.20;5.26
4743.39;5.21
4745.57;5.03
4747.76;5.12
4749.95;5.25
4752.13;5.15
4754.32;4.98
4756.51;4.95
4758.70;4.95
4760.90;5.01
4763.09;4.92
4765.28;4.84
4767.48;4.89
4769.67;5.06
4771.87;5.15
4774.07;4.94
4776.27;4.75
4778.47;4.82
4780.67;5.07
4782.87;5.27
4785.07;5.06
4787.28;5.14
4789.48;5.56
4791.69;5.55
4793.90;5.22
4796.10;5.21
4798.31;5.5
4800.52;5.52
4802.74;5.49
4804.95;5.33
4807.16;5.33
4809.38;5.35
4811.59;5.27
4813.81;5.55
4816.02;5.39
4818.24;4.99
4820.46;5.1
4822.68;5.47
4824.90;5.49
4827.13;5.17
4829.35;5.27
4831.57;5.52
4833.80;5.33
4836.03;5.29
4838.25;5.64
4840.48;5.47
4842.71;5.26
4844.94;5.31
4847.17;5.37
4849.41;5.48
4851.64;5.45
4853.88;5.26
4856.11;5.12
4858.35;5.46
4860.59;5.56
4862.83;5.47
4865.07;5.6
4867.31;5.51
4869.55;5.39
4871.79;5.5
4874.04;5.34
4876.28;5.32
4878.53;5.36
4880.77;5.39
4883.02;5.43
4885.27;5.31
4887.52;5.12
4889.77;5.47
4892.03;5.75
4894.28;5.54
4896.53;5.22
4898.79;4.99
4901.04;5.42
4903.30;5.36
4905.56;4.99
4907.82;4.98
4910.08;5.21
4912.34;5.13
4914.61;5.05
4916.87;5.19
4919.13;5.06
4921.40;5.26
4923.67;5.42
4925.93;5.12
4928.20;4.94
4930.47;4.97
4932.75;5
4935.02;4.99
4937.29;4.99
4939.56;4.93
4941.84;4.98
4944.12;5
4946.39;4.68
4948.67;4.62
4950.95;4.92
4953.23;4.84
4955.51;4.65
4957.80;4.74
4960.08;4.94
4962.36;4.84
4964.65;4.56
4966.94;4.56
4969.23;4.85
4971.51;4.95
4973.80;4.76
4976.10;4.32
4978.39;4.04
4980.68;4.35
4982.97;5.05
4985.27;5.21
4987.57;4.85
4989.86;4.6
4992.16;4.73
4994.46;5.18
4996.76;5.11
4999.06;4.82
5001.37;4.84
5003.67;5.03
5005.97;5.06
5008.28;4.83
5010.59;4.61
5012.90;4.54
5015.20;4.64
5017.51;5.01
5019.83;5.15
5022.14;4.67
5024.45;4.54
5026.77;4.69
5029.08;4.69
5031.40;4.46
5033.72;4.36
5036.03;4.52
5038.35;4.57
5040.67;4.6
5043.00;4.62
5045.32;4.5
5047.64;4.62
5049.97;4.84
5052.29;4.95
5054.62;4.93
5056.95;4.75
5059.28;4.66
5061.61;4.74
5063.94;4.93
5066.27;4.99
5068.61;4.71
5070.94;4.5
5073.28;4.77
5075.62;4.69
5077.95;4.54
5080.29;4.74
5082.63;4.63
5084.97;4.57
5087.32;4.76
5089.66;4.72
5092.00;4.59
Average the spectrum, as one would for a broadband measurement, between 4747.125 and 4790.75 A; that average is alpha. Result 5.05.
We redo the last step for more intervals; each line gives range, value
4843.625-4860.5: 5.36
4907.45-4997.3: 4.89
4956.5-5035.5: 4.75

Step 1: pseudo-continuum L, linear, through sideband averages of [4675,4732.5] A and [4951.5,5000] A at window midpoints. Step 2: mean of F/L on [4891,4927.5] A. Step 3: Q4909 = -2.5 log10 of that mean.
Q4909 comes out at -0.07 mag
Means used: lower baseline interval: 5.37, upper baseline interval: 4.76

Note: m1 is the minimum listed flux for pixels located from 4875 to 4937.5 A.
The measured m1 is 4.94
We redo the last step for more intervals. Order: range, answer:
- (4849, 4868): 5.12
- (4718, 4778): 4.75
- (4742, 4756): 4.98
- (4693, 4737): 5.11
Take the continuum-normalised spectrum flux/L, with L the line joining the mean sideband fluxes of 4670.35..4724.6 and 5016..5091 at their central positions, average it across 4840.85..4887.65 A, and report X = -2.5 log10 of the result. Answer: -0.07 mag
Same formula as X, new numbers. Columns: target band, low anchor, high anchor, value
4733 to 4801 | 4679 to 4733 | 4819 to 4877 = 0.05 mag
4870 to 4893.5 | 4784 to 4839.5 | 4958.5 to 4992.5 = -0.07 mag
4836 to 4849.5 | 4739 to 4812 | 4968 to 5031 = -0.08 mag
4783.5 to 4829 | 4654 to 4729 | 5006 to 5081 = -0.03 mag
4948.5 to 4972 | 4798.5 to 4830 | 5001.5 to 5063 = 0.03 mag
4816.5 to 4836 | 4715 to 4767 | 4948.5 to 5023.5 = -0.05 mag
